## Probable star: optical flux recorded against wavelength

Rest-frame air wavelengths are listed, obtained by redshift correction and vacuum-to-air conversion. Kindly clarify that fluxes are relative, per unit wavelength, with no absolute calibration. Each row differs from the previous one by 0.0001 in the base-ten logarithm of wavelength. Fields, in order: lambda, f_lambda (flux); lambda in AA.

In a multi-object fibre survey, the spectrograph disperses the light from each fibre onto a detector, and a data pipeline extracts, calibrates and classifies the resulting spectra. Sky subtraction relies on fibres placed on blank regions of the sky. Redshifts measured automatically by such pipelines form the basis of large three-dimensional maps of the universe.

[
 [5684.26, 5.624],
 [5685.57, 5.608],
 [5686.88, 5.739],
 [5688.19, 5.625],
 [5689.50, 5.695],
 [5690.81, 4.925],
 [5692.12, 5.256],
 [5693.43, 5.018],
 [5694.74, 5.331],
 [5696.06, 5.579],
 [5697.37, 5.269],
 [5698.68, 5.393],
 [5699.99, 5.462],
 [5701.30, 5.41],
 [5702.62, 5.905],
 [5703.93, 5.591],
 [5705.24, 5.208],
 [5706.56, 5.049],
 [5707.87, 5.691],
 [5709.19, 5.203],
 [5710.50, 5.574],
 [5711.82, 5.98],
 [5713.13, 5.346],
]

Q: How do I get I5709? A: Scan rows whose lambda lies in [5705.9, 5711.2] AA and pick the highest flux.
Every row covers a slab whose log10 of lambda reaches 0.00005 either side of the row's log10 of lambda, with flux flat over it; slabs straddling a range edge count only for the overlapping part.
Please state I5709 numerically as 5.691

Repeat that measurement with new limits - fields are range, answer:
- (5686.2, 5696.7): 5.739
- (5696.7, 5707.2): 5.905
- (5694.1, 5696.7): 5.579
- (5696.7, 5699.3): 5.393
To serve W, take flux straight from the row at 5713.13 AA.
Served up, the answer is 5.346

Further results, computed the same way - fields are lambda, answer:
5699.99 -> 5.462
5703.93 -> 5.591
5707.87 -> 5.691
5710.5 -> 5.574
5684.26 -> 5.624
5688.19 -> 5.625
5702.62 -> 5.905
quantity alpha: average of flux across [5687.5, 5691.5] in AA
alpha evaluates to 5.42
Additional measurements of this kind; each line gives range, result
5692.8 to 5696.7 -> 5.3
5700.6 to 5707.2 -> 5.43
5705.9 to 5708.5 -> 5.37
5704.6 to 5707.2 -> 5.12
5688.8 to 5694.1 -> 5.23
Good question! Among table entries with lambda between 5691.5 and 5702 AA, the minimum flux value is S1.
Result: 5.018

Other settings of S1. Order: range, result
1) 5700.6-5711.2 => 5.049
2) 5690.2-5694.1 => 4.925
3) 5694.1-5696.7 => 5.331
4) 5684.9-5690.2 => 5.608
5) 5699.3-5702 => 5.41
